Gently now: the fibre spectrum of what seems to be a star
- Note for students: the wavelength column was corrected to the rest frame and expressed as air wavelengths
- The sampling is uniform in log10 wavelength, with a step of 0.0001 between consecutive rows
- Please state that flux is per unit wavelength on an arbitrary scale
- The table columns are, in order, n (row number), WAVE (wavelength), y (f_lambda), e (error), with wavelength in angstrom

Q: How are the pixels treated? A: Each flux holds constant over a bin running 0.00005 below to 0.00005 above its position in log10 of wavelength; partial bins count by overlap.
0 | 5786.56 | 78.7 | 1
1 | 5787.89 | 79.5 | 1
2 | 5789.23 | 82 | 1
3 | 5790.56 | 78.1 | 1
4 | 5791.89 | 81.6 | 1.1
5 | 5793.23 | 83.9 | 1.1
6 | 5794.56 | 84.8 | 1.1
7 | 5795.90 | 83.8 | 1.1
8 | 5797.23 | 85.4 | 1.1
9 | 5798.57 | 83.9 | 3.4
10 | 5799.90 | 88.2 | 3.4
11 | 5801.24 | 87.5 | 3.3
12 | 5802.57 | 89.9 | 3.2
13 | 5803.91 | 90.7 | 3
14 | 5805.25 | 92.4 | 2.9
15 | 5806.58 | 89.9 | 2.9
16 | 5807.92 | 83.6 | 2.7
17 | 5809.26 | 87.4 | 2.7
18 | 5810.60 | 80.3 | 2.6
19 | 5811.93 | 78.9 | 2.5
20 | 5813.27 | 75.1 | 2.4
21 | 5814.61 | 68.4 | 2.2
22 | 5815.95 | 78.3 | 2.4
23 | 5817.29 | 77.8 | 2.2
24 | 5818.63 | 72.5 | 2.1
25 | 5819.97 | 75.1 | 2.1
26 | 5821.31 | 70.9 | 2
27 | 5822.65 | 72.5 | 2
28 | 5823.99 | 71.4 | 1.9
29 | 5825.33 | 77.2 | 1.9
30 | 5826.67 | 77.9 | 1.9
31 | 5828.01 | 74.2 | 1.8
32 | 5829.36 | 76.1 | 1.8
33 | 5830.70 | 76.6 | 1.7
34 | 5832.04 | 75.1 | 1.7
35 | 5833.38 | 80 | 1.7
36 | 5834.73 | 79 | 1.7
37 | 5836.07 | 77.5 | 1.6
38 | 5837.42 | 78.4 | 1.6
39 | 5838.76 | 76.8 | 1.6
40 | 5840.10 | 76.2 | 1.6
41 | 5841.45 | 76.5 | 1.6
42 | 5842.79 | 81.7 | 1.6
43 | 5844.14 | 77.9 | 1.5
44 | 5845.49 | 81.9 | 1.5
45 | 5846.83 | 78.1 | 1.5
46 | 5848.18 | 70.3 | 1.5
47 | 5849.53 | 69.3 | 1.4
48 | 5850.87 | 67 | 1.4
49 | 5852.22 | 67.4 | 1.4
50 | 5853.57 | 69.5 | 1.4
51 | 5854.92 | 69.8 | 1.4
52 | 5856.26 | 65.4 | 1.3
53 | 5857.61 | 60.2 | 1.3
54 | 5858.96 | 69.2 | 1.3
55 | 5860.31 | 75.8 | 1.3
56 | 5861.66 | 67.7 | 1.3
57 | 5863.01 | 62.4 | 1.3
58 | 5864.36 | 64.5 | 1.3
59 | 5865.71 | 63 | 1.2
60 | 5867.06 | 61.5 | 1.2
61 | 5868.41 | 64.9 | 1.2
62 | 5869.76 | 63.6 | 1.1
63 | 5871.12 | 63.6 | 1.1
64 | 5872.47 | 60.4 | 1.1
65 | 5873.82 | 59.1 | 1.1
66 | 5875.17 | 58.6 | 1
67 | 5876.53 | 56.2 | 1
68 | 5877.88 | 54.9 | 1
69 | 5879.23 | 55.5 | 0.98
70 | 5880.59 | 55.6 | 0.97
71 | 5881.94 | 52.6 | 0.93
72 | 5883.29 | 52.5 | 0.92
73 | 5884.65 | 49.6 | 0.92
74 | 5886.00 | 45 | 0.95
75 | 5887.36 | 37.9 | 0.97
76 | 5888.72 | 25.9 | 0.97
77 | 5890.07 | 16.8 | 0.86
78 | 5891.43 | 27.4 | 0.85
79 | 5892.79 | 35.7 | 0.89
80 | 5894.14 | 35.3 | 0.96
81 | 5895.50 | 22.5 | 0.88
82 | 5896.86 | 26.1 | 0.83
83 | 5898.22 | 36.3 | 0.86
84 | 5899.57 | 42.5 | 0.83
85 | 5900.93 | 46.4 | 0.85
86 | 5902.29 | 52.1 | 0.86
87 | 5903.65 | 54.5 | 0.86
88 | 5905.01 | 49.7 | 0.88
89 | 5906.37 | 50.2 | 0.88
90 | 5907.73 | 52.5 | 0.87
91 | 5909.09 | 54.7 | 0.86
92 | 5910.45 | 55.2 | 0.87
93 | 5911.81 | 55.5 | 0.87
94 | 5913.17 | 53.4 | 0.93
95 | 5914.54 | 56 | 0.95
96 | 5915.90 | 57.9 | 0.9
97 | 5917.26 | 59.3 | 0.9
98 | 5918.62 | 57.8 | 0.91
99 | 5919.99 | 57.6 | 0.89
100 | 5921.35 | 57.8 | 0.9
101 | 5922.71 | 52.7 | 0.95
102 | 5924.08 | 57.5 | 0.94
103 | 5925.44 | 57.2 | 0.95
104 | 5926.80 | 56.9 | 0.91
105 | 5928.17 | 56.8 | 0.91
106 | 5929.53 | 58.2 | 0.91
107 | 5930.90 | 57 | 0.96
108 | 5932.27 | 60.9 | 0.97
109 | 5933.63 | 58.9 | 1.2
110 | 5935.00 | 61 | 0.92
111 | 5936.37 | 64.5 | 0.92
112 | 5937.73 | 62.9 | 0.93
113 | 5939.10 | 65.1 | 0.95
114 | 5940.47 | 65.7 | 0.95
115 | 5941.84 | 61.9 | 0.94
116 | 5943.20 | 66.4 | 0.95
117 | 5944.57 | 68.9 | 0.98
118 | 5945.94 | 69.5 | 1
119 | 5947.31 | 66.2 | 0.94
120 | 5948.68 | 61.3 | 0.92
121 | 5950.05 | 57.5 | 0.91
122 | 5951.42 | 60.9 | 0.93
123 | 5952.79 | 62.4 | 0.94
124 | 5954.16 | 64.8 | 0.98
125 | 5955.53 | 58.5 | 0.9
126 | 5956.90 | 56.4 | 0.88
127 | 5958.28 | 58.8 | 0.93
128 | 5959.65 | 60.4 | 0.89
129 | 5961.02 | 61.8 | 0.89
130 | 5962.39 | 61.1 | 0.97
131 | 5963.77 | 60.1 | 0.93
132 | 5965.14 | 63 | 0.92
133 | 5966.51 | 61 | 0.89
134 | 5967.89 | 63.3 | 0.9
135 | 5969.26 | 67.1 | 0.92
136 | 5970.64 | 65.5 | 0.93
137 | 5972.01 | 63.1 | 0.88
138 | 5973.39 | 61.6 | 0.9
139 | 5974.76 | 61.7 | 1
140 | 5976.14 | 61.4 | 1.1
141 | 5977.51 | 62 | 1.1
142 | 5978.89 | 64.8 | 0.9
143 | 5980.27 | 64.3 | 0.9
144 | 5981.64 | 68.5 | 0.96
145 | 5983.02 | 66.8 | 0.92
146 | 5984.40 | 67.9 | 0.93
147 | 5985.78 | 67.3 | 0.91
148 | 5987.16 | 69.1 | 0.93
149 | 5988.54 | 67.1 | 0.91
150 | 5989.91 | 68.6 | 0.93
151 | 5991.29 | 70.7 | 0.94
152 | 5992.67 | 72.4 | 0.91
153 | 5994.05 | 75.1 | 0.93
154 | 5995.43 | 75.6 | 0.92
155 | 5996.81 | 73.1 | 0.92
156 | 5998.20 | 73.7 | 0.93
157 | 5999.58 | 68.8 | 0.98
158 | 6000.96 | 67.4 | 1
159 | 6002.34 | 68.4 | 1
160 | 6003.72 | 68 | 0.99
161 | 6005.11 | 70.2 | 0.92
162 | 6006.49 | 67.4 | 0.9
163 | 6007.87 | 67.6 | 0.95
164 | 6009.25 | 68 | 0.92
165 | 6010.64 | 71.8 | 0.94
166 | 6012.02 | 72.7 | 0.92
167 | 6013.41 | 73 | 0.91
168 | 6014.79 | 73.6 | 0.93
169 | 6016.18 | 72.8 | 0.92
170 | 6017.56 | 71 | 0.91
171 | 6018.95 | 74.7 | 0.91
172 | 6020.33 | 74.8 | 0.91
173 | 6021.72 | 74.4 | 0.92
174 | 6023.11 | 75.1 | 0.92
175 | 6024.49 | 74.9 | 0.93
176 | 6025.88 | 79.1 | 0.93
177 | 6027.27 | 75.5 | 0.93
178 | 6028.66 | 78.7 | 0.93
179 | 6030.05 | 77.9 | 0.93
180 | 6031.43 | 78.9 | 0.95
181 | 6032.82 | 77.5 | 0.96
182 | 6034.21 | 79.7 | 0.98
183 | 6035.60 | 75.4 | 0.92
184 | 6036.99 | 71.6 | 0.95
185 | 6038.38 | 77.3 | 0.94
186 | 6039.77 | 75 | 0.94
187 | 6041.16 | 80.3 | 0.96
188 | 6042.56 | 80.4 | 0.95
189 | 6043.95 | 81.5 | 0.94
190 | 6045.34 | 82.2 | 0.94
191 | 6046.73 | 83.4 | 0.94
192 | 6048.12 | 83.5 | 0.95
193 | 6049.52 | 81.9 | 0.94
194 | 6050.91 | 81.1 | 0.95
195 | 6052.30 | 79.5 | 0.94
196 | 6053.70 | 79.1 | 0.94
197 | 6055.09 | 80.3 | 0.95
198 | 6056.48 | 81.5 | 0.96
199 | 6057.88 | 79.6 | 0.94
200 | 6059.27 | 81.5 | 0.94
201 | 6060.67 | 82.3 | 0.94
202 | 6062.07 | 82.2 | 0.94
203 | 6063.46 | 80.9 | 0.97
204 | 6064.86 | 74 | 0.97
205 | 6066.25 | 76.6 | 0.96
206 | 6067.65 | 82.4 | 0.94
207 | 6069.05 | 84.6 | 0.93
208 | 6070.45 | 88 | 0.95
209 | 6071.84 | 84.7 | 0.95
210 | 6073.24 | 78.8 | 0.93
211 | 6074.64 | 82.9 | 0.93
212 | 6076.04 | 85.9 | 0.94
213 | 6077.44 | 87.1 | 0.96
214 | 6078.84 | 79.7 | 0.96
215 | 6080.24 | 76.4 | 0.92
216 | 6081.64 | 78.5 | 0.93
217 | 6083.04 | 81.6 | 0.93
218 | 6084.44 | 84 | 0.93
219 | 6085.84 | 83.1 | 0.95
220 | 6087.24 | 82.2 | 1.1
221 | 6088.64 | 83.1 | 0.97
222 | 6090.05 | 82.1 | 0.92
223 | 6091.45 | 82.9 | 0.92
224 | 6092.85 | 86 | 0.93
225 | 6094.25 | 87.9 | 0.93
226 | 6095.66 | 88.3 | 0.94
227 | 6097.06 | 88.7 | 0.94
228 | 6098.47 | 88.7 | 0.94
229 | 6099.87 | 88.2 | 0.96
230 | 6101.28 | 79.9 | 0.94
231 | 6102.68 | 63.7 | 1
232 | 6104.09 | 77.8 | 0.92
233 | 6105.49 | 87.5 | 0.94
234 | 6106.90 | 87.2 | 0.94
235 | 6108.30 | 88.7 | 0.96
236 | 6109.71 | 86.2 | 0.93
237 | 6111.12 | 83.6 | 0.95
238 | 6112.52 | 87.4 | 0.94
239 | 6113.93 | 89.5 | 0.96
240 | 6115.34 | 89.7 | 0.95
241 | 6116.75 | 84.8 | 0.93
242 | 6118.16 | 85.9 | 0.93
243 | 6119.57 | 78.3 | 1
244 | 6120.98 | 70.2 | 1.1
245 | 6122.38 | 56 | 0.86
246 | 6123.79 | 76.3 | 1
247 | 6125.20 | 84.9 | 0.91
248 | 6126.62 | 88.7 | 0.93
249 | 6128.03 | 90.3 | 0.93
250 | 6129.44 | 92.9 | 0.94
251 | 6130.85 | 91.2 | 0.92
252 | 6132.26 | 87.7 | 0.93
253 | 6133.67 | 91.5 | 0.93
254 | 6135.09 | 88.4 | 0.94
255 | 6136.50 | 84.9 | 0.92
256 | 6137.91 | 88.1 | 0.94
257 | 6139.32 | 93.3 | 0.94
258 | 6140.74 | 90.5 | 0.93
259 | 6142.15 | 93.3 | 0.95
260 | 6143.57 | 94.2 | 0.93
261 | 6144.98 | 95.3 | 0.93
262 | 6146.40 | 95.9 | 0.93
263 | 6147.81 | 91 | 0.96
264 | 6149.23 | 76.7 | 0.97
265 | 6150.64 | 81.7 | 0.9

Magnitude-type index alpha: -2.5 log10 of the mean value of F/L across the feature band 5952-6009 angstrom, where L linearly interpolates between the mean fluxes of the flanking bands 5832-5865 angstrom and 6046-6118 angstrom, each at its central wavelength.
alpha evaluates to 0.19 mag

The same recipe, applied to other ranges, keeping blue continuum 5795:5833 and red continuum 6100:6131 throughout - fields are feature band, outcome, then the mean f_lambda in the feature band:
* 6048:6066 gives 0.02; 80.4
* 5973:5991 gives 0.23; 65.7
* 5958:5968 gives 0.31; 61.2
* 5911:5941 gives 0.35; 58.6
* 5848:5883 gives 0.26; 63.2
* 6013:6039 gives 0.09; 75.6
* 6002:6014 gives 0.17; 69.7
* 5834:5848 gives 0.03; 78.1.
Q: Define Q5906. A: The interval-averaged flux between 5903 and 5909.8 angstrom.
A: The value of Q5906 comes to 52.3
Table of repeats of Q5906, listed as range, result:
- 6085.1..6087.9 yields 82.8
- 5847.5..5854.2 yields 68.7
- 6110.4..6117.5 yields 87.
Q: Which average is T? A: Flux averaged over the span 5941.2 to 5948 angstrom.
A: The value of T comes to 66.7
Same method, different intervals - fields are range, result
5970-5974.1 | 63.5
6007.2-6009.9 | 67.9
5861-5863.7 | 65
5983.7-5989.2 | 67.8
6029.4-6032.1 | 78.7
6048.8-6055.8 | 80.4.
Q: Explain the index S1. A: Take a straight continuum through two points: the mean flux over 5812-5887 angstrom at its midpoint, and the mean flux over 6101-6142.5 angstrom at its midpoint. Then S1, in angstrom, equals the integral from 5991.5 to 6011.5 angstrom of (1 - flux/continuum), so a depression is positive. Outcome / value 1.8 angstrom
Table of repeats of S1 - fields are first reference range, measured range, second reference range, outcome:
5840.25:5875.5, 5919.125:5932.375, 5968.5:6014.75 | 2.2 angstrom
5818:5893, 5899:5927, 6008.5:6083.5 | 6.0 angstrom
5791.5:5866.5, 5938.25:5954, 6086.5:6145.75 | 3.2 angstrom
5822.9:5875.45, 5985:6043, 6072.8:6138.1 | 4.4 angstrom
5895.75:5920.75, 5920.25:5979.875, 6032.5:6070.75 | -2.5 angstrom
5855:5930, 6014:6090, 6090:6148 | -3.4 angstrom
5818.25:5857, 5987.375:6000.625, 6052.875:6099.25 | 1.4 angstrom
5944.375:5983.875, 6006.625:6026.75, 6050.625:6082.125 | -0.2 angstrom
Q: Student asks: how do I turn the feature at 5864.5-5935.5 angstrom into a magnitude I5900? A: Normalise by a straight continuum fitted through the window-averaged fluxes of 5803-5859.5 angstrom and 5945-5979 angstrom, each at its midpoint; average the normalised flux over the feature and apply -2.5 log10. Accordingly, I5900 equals 0.314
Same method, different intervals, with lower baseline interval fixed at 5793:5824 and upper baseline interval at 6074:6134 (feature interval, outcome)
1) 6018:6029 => 0.10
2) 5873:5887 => 0.46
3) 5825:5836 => 0.06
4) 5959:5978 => 0.31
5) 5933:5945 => 0.28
